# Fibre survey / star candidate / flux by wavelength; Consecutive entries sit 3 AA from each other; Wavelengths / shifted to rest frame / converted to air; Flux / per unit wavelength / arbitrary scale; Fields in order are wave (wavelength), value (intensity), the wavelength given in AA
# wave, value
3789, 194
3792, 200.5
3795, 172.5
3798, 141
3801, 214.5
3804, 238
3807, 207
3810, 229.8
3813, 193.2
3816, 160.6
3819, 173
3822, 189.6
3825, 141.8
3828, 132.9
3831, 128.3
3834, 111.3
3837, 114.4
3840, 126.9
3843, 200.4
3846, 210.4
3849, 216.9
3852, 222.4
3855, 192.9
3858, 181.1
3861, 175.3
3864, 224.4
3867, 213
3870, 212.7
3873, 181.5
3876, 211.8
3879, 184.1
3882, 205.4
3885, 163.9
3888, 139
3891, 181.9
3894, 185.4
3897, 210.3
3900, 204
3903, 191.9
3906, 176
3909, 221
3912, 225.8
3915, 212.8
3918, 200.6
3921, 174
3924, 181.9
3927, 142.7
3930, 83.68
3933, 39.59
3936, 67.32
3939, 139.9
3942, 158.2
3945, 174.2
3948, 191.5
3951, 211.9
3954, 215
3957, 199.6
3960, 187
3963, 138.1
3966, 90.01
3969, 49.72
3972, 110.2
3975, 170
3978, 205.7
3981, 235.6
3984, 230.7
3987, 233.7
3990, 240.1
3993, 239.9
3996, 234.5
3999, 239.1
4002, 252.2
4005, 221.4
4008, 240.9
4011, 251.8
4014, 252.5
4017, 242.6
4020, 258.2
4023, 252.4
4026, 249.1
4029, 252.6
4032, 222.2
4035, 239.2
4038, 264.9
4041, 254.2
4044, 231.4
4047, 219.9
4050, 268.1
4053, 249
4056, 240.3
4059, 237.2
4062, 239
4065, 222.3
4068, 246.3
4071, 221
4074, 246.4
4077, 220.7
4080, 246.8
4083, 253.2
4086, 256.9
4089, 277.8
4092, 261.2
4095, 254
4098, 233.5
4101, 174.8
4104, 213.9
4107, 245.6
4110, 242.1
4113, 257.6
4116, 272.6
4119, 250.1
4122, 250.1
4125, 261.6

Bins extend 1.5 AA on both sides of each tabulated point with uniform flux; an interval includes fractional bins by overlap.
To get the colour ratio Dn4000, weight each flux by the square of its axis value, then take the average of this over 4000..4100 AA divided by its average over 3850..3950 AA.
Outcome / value 1.5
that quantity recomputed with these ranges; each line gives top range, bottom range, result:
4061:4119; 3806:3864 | 1.57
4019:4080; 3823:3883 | 1.49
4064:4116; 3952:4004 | 1.32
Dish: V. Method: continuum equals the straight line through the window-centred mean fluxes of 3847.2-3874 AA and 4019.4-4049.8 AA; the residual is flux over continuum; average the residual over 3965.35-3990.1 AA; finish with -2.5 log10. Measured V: 0.32 mag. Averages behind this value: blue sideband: 203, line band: 173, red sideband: 245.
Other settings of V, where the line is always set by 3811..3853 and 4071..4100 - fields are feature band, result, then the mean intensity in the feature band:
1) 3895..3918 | -0.08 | 205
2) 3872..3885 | -0.07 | 193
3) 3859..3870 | -0.16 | 204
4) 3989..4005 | -0.10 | 239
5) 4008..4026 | -0.11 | 250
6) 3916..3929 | 0.13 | 173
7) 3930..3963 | 0.30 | 154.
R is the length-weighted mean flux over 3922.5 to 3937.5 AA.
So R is 103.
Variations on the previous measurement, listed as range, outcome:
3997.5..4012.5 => 241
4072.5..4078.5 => 234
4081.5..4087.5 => 255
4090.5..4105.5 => 227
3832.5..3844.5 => 138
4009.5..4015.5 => 252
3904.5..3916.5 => 209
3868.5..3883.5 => 199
